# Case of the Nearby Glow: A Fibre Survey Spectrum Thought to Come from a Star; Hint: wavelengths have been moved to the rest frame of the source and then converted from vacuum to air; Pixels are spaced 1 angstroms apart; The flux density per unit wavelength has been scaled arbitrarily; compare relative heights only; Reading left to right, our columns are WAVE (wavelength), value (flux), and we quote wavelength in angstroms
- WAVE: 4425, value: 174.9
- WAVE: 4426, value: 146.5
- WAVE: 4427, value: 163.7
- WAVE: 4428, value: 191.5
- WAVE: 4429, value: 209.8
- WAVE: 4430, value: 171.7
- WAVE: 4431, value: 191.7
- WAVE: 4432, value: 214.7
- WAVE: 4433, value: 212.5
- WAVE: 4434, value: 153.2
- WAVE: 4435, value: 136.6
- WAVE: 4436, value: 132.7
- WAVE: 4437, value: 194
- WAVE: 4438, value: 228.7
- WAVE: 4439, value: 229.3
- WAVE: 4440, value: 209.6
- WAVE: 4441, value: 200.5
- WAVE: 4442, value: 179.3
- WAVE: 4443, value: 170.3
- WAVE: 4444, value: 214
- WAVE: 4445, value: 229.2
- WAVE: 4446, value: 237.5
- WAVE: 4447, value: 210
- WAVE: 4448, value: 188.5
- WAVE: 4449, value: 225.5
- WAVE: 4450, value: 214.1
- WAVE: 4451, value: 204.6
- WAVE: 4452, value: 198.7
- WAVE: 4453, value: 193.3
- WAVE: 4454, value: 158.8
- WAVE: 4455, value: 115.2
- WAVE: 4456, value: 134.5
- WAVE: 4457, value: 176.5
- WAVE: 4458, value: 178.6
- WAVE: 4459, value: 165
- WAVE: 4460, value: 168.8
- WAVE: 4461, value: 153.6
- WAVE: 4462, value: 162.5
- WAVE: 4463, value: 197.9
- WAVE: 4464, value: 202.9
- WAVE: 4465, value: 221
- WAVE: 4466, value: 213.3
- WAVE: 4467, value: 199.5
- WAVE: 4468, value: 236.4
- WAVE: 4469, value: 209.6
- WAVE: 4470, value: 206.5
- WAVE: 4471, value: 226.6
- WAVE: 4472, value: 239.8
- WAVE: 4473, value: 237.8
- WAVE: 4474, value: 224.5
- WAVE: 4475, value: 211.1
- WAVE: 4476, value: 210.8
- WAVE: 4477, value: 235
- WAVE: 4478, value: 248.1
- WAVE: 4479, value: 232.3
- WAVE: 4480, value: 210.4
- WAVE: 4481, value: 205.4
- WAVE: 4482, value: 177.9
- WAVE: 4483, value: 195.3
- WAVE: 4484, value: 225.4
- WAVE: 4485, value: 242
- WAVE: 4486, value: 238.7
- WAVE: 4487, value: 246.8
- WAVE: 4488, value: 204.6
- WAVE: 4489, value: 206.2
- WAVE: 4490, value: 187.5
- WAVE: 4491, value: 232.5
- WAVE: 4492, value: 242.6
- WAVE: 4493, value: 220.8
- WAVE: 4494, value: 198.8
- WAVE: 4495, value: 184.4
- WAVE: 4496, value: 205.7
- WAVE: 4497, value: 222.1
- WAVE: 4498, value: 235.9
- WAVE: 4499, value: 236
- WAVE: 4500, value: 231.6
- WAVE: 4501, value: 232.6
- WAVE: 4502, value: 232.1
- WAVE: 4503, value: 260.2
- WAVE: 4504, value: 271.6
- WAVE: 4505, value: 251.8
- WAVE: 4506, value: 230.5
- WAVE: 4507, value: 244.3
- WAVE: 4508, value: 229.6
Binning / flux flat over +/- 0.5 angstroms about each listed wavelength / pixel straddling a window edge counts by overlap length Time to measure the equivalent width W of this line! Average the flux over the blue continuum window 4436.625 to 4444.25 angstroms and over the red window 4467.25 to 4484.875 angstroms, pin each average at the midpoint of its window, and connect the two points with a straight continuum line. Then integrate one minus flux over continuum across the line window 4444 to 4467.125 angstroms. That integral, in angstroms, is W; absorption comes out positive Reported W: 2.3 angstroms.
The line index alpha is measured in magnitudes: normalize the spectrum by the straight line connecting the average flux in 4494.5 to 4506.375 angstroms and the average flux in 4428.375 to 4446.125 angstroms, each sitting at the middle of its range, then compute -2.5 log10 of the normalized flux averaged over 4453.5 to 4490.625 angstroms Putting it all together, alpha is 0.07 mag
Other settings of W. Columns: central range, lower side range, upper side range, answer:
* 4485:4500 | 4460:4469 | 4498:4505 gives 0.81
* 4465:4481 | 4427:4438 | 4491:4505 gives -0.80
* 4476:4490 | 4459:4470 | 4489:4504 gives -0.47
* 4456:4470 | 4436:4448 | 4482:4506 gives 1.56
